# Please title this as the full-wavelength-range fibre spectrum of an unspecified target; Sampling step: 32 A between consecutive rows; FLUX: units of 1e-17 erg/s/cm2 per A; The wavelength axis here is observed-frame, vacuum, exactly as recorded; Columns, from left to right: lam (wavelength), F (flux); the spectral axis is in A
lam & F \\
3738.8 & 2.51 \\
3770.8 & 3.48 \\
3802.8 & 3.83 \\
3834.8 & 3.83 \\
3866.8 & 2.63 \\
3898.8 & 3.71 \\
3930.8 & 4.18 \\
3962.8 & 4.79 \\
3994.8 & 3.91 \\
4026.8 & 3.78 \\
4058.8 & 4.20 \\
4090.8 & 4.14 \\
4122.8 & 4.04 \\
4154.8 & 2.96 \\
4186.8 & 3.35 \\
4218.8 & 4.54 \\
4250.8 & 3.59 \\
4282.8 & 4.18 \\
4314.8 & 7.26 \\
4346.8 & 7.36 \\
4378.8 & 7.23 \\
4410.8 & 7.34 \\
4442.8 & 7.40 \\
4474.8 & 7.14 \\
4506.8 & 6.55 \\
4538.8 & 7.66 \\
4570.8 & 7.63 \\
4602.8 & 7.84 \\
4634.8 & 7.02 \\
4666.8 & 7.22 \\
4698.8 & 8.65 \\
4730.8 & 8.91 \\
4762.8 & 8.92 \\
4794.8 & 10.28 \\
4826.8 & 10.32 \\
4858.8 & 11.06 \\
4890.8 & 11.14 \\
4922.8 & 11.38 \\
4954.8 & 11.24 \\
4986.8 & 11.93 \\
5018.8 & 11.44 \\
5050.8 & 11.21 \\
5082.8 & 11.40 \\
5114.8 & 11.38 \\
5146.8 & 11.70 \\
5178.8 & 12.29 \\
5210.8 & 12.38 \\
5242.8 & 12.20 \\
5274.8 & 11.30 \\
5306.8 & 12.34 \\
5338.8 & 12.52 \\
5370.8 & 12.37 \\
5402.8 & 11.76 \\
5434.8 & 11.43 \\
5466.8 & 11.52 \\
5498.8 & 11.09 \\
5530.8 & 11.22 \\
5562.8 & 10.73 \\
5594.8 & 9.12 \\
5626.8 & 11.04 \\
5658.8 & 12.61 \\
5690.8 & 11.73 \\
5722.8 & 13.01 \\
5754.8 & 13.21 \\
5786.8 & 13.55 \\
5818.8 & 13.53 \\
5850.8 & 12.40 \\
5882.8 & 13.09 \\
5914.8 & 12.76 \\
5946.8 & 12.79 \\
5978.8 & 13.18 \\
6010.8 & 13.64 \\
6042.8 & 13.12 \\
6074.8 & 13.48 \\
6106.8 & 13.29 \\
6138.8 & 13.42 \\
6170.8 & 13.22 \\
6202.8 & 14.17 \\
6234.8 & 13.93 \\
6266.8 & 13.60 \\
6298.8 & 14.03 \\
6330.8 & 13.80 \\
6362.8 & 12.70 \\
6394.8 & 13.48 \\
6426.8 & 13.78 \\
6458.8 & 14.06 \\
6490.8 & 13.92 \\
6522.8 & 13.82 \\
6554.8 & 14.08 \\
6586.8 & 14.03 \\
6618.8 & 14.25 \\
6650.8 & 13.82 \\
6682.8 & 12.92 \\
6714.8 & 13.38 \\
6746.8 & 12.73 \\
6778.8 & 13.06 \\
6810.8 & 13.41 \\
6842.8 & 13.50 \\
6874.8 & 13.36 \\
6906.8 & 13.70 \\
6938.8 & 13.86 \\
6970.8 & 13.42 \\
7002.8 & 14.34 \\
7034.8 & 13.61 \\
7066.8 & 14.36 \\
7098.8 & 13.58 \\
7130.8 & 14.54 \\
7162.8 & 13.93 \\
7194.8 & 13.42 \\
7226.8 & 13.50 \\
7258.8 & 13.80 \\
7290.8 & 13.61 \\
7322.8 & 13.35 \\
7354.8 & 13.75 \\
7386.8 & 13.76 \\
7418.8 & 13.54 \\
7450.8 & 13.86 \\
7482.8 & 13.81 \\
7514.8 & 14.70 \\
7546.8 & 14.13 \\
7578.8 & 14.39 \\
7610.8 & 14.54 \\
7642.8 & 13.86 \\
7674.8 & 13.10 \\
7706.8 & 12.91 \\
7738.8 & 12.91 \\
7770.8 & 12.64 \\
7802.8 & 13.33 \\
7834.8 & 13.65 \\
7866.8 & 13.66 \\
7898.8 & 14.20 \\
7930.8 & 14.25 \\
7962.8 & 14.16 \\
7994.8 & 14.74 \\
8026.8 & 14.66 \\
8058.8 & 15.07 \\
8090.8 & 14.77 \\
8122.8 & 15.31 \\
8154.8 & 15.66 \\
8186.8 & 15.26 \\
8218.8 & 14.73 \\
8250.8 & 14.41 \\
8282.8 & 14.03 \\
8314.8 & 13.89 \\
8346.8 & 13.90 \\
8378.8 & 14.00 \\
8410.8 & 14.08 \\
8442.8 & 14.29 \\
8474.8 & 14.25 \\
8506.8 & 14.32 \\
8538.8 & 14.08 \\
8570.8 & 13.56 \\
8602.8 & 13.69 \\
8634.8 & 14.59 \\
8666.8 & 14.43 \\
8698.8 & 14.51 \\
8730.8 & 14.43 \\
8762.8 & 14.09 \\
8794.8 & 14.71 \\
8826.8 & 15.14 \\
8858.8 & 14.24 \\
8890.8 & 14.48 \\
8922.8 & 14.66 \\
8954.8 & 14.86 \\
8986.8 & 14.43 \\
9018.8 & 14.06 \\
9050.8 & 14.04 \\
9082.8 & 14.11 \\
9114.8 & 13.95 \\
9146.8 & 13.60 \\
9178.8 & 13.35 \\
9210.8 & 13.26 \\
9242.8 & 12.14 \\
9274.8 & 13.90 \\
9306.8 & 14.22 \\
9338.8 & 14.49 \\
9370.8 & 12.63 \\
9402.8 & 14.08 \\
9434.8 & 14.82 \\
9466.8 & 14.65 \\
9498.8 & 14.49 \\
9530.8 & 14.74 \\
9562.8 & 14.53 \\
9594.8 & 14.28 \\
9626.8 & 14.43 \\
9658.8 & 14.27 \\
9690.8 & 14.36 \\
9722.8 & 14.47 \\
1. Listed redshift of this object 0.08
